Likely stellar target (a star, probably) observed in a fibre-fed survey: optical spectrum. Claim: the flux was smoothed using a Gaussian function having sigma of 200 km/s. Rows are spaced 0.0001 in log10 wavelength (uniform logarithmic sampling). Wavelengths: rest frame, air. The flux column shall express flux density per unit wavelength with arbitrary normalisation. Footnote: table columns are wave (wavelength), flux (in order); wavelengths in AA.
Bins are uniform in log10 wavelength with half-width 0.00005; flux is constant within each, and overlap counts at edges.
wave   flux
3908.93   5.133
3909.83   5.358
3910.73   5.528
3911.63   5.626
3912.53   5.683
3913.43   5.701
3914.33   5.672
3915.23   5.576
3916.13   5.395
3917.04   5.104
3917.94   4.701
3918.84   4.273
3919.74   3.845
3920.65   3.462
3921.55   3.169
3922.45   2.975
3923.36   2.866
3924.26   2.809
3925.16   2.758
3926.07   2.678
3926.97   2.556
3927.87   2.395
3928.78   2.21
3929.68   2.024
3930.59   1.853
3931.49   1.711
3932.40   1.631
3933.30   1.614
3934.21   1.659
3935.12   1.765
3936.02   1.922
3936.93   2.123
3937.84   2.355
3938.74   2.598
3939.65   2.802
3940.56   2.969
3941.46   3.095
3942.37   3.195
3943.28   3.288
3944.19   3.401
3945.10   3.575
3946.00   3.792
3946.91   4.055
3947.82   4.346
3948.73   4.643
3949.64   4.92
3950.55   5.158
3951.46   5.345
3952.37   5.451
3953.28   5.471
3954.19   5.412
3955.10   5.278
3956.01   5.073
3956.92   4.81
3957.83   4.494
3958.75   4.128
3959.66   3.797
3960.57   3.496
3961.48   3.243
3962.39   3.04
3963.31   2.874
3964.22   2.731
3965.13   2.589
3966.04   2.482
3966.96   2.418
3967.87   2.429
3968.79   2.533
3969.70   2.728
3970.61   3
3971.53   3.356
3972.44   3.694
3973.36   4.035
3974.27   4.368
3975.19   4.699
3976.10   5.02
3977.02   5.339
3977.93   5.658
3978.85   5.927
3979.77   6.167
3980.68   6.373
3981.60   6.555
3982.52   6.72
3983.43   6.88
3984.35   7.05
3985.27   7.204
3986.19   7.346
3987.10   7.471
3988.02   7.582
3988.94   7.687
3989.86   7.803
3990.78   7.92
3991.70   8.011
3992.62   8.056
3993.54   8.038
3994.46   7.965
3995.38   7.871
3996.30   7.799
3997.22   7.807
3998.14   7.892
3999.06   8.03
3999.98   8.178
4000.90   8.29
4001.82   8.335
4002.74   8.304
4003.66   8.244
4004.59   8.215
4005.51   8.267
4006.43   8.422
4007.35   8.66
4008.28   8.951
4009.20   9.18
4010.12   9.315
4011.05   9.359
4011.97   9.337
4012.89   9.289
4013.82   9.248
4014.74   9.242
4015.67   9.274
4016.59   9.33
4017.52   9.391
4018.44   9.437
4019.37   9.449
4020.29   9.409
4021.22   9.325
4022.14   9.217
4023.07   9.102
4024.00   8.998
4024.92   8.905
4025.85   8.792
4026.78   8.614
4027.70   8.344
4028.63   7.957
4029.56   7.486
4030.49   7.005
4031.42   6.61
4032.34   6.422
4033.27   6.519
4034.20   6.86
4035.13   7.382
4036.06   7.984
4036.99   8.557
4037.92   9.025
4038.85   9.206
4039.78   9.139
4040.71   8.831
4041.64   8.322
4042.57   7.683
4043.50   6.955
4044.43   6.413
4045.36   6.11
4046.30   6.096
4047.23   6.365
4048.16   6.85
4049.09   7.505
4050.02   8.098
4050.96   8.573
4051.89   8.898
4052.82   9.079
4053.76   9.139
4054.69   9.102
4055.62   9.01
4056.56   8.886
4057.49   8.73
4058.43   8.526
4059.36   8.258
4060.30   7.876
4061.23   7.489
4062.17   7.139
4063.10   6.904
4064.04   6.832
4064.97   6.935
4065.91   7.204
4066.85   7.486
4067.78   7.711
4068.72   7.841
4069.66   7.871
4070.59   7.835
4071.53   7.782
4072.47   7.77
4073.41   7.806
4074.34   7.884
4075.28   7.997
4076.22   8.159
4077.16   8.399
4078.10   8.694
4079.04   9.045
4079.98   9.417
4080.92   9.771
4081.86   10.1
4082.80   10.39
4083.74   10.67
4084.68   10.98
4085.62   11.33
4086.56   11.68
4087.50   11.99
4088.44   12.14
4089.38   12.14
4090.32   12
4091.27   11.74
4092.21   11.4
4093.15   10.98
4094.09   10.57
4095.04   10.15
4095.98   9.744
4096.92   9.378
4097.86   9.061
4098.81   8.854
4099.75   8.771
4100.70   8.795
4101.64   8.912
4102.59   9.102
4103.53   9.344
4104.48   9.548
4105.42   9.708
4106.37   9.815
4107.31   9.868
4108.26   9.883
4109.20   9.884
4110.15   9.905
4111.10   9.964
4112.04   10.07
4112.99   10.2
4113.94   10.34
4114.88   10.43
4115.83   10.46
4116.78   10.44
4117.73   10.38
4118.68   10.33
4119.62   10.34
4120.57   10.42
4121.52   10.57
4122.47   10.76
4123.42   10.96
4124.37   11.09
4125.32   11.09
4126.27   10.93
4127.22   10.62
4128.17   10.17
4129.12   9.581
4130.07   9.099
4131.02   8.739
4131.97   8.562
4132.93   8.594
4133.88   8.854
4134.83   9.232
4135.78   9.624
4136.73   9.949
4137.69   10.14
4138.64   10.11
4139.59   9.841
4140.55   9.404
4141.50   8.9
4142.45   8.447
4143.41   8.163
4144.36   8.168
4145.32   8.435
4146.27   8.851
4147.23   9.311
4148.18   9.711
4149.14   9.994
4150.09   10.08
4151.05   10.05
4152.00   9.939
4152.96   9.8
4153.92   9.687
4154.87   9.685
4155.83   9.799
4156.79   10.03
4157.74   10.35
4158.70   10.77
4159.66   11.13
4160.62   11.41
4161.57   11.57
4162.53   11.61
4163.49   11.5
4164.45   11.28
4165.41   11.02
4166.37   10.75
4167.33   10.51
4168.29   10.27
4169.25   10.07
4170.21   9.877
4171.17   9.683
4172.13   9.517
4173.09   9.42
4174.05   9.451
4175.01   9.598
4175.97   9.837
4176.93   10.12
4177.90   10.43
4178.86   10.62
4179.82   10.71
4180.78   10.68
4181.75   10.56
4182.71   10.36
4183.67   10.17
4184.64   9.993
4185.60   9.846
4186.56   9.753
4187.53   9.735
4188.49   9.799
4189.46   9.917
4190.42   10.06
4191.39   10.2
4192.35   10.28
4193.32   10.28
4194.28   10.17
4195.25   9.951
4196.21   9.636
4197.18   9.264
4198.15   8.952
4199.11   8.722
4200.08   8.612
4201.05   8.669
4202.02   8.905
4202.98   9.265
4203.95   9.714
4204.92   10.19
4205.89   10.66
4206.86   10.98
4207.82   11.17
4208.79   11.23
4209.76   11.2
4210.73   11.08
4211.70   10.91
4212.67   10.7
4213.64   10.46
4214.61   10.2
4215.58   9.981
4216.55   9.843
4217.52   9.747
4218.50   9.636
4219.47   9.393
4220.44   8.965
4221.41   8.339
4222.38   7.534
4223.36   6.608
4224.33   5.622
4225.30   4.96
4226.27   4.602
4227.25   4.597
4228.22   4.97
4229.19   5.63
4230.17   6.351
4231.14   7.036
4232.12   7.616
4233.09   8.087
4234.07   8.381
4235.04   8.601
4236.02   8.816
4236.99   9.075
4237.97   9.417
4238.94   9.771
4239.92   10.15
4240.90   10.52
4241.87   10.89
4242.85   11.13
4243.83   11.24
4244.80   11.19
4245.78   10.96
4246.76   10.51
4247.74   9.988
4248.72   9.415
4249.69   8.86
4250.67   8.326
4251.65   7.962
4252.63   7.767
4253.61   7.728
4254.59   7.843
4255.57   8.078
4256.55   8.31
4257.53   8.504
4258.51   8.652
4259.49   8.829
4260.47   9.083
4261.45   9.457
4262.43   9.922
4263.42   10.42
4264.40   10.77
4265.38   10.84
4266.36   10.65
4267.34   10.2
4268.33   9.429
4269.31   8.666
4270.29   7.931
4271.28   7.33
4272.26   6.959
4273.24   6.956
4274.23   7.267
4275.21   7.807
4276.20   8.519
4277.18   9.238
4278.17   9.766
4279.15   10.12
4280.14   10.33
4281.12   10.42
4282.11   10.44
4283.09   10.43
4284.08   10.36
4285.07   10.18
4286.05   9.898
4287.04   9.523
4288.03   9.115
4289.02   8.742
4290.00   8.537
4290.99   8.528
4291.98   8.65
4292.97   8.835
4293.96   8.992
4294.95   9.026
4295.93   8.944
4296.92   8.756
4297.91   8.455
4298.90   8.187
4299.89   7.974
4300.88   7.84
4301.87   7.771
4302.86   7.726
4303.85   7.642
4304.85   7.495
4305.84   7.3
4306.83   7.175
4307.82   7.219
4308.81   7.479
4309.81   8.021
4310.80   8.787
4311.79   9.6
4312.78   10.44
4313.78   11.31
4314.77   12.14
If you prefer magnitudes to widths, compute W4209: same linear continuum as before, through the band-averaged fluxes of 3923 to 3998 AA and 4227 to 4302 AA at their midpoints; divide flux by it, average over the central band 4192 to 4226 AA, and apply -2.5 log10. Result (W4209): -0.17 mag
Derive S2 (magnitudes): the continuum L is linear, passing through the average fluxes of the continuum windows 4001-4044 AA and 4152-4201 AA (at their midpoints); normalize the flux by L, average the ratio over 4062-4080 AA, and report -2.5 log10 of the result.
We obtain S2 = 0.16 mag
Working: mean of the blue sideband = 8.52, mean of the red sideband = 10.1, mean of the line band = 7.81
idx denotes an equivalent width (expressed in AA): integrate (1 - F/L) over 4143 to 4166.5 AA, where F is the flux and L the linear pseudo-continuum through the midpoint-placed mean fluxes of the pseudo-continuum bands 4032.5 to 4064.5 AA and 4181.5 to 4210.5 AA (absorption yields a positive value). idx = -1.87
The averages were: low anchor 7.88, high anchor 9.95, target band 10.1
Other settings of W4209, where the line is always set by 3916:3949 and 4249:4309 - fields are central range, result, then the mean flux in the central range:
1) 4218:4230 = 0.17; 6.72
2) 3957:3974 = 0.10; 3.22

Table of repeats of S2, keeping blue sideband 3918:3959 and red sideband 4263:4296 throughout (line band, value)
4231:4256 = -0.08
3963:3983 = -0.05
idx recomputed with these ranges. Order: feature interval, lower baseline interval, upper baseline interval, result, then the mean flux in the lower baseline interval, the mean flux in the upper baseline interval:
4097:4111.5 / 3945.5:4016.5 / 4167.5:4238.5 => -2.81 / 6.18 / 9.26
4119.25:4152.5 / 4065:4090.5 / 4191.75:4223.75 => -0.68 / 9.27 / 9.75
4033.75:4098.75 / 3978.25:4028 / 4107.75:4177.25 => 2.24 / 8.27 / 10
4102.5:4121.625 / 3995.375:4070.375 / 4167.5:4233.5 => -2.94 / 8.21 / 9.29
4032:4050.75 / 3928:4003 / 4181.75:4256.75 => -4.38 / 4.81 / 9.17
